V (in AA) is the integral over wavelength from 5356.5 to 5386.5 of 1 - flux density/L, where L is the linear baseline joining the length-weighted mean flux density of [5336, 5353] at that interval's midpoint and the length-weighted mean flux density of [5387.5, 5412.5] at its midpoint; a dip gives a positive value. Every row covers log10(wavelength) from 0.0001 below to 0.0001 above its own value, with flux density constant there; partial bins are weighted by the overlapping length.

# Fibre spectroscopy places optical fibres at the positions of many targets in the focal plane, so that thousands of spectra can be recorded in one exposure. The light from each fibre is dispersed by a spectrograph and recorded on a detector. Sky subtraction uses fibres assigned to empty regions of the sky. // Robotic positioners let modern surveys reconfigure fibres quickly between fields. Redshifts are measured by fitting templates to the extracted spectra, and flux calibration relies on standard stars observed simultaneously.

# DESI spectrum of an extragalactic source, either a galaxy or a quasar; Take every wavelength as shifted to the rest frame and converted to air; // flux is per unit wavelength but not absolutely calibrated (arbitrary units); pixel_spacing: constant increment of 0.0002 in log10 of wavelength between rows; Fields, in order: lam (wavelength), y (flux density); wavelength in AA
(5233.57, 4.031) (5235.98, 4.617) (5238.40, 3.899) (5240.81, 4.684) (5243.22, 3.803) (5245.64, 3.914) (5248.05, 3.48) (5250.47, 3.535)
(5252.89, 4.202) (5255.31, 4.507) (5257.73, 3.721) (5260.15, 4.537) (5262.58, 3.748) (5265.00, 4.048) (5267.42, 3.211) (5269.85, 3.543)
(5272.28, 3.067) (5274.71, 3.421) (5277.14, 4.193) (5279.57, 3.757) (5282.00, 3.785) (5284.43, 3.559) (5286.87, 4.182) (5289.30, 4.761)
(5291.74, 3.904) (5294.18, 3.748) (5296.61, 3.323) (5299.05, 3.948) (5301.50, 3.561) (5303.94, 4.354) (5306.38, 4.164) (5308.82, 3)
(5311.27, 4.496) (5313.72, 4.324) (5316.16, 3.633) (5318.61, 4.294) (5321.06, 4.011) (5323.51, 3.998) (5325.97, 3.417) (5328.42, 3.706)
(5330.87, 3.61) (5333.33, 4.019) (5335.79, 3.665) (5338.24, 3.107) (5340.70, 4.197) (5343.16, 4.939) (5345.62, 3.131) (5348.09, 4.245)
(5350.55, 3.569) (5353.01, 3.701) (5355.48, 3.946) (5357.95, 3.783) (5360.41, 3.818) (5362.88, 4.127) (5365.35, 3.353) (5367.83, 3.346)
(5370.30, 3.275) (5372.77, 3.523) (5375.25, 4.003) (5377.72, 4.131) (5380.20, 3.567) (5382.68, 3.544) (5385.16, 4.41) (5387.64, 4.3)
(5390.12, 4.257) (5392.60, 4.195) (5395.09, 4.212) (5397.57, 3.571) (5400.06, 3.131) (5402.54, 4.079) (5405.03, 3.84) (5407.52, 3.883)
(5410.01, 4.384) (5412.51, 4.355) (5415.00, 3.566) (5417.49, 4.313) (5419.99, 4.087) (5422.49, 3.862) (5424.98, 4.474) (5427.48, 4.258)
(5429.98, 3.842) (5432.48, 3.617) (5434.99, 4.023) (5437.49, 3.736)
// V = 1.3 AA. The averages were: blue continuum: 3.84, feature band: 3.74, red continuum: 3.99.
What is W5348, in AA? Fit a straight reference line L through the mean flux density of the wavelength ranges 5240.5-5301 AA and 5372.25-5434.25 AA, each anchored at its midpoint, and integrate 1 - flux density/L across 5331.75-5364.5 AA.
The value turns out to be 0.6 AA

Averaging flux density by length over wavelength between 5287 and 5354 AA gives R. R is 3.89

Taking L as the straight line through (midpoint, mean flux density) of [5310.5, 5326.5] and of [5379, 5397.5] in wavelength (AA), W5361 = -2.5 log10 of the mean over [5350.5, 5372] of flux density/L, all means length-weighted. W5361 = 0.107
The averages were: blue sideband 4.04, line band 3.66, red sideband 4.04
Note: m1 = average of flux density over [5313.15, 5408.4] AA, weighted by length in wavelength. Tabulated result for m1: 3.84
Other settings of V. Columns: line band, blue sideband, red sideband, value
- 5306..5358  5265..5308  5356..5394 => -0.52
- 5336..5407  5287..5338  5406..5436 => 2.62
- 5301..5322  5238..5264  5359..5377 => -0.95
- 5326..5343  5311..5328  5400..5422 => 0.91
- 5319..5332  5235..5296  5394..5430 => 0.52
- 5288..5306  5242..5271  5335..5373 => -0.69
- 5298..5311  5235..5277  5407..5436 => 0.26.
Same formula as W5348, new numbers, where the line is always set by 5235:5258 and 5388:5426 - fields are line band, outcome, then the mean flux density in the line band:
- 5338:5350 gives 0.2 AA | 3.97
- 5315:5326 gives 0.3 AA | 3.92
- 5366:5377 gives 1.3 AA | 3.55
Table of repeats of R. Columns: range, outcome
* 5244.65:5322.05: 3.87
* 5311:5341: 3.85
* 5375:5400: 3.98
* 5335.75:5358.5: 3.84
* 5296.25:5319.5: 3.93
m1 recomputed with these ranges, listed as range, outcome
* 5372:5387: 3.89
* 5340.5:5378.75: 3.81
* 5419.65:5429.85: 4.14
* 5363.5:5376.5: 3.53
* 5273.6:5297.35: 3.88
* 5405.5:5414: 4.15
